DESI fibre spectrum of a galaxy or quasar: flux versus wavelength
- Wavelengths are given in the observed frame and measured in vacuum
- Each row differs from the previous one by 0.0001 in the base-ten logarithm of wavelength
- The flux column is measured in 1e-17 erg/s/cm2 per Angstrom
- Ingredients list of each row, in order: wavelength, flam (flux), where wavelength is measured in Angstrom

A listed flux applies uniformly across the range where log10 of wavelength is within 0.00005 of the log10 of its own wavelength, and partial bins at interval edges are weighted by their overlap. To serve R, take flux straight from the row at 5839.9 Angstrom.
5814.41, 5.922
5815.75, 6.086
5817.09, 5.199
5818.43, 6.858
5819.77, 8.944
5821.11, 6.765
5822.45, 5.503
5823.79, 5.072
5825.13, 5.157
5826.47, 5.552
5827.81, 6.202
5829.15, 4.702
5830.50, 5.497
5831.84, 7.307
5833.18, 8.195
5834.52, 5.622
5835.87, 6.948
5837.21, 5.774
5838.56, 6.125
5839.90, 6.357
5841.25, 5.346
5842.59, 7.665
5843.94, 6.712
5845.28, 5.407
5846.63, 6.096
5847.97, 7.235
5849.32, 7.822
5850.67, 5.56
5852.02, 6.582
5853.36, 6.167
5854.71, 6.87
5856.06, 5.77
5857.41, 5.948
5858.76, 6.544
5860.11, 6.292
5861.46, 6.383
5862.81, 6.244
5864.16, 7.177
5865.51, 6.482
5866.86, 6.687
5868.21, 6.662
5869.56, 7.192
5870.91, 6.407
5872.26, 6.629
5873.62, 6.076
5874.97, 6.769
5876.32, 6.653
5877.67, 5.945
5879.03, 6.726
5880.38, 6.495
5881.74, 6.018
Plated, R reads 6.357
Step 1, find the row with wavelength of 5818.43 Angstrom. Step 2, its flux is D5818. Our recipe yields 6.858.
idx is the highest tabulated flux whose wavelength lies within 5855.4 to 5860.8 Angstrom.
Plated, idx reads 6.544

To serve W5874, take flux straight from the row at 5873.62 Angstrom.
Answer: 6.076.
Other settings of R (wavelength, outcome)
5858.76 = 6.544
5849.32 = 7.822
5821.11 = 6.765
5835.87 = 6.948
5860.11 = 6.292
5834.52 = 5.622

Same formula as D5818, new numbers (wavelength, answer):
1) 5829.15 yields 4.702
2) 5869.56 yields 7.192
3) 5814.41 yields 5.922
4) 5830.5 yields 5.497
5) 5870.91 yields 6.407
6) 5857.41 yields 5.948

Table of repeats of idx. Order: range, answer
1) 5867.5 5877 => 7.192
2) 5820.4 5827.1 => 6.765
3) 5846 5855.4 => 7.822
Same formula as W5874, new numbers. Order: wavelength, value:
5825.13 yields 5.157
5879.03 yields 6.726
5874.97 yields 6.769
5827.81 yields 6.202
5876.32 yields 6.653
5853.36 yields 6.167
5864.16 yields 7.177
